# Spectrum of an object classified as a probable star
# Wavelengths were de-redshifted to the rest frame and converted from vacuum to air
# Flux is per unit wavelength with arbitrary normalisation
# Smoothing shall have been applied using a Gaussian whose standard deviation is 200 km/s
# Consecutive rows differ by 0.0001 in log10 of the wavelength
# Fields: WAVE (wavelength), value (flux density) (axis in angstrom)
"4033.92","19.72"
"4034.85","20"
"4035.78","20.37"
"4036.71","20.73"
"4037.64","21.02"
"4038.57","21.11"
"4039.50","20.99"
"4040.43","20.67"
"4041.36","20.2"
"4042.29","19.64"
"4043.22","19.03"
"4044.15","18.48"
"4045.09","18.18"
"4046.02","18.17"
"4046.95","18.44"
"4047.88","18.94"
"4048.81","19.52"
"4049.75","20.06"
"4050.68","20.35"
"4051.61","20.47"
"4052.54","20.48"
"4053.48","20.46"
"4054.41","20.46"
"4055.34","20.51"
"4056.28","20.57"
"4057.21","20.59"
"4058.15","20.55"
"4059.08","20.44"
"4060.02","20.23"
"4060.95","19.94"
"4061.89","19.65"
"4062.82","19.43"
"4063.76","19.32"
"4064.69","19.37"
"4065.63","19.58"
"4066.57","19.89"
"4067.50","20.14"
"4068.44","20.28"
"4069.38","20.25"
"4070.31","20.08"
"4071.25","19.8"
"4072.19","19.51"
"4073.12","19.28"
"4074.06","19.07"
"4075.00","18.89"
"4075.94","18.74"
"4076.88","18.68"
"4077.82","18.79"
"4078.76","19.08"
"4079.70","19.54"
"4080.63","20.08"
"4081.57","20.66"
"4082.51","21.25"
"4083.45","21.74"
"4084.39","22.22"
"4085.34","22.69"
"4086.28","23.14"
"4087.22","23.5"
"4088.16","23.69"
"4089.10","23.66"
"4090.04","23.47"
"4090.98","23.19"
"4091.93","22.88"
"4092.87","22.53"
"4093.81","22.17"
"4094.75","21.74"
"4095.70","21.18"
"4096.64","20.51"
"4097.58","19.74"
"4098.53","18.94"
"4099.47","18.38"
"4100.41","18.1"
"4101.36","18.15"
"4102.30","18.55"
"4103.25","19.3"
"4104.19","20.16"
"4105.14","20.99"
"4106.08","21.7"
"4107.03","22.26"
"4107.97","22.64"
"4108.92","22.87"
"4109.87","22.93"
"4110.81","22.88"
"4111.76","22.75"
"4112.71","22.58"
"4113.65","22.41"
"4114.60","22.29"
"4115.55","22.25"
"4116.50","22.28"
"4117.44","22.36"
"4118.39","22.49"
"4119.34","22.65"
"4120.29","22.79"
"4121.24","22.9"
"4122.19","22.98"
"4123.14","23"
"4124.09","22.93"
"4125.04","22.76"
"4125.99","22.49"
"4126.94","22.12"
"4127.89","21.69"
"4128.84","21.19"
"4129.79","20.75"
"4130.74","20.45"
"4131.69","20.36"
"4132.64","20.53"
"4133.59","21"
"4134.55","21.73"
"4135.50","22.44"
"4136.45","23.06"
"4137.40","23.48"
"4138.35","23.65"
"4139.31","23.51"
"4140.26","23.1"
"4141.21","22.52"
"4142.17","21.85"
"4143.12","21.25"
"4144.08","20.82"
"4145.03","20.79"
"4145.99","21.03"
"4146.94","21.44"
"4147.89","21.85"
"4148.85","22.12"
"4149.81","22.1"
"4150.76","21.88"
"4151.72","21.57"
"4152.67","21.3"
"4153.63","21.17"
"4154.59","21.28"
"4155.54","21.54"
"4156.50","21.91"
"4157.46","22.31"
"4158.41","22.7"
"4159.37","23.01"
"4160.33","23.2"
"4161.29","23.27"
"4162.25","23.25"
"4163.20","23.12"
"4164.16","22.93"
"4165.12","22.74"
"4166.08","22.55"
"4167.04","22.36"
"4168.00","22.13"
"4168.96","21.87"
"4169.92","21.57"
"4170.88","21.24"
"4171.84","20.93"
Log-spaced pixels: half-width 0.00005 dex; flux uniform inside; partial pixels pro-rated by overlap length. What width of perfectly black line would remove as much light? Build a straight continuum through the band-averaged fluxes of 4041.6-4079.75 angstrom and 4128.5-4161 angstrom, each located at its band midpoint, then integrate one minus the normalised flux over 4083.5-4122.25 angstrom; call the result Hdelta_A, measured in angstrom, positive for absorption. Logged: -2.0 angstrom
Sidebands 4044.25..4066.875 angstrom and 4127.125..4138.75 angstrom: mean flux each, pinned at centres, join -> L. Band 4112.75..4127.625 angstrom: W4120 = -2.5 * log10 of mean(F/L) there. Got -0.06 mag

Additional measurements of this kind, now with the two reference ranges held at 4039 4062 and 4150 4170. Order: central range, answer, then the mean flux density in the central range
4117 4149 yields -0.018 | 22.1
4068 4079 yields 0.055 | 19.4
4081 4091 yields -0.097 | 22.6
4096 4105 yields 0.096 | 19.2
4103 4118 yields -0.045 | 22.1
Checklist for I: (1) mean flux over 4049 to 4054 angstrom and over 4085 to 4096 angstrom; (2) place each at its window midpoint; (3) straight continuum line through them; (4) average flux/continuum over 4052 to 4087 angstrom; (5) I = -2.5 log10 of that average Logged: 0.068 mag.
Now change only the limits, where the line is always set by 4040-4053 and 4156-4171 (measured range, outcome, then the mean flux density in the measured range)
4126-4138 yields 0.00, 21.6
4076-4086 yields 0.00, 20.4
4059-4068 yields 0.01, 19.8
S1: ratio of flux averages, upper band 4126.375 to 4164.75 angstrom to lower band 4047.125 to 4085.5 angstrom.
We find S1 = 1.10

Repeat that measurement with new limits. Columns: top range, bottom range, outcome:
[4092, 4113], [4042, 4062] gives 1.06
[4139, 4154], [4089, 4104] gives 1.05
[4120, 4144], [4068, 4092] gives 1.06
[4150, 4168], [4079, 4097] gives 1.01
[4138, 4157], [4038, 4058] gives 1.10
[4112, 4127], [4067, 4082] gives 1.15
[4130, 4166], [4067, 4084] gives 1.11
